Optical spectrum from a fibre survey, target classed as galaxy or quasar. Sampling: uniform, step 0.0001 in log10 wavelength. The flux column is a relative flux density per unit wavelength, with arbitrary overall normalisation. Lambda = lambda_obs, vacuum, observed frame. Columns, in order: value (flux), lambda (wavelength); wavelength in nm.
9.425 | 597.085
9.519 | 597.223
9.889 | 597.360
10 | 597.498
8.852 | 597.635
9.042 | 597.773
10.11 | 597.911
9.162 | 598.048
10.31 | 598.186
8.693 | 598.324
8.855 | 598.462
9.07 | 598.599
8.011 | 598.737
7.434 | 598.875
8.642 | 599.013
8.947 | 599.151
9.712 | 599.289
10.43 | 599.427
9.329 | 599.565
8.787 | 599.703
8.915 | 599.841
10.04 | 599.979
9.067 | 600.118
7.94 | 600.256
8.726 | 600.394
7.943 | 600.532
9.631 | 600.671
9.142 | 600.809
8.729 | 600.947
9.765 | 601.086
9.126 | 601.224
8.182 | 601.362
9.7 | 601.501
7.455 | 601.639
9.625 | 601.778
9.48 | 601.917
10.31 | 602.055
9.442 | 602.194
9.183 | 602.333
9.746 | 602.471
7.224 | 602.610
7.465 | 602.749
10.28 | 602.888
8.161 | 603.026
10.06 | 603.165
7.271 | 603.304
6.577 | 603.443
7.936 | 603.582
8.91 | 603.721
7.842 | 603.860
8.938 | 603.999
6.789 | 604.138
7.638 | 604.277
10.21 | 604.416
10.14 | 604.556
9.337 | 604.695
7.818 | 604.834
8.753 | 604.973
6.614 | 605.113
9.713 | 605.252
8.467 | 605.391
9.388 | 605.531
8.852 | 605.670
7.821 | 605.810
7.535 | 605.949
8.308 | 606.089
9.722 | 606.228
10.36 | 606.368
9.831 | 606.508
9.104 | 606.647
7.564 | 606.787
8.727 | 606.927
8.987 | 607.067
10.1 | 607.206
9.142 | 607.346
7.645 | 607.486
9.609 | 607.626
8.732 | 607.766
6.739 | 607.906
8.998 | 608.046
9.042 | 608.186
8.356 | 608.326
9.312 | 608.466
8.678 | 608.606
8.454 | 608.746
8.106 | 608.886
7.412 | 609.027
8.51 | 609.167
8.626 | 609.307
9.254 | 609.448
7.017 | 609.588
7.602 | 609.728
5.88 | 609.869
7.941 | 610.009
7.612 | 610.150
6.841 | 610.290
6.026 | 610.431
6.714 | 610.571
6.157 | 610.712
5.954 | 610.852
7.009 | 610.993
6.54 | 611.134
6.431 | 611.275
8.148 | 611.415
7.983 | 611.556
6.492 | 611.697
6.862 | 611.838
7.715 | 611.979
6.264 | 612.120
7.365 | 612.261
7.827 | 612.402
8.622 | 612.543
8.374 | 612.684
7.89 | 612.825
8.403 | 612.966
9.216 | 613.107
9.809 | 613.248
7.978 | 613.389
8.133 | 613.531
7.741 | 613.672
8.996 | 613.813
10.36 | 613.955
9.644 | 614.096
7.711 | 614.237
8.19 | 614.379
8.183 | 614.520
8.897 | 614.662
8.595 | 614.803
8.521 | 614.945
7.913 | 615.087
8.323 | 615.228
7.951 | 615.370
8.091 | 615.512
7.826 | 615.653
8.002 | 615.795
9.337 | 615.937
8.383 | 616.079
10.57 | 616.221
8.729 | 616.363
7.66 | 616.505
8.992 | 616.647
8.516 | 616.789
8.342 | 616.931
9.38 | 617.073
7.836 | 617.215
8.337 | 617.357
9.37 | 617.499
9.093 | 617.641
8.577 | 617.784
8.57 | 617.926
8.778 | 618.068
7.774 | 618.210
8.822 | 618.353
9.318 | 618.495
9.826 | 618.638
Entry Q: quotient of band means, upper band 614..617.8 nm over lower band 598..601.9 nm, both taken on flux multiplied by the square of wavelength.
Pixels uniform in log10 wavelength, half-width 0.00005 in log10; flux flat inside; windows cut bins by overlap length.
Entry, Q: 1.01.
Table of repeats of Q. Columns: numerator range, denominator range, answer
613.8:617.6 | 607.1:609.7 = 1.03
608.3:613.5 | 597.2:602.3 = 0.87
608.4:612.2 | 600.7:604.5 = 0.87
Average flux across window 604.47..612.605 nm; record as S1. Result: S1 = 8.08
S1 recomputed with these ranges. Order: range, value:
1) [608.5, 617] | 8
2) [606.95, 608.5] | 8.77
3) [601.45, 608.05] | 8.71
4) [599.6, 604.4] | 8.73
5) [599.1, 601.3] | 9.14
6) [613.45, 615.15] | 8.57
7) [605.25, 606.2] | 8.56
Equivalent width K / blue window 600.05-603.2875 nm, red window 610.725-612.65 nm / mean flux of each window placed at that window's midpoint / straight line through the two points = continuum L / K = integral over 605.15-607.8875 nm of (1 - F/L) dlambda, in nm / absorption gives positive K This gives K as -0.263 nm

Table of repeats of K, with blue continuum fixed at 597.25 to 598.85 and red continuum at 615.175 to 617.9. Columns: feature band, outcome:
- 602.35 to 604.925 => 0.16 nm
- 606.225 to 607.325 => -0.04 nm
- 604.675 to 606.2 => 0.09 nm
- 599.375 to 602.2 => 0.01 nm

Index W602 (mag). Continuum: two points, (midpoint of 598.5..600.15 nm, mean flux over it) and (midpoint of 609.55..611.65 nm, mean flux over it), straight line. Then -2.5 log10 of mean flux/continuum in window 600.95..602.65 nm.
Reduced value -0.07 mag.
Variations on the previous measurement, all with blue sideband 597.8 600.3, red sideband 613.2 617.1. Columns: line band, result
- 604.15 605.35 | 0.029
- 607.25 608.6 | 0.020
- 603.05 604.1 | 0.098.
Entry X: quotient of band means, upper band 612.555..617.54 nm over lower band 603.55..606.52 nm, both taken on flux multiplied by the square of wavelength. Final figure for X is 1.0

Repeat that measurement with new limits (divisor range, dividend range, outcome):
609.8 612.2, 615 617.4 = 1.26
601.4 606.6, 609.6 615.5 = 0.92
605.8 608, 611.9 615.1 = 0.97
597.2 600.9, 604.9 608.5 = 0.98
